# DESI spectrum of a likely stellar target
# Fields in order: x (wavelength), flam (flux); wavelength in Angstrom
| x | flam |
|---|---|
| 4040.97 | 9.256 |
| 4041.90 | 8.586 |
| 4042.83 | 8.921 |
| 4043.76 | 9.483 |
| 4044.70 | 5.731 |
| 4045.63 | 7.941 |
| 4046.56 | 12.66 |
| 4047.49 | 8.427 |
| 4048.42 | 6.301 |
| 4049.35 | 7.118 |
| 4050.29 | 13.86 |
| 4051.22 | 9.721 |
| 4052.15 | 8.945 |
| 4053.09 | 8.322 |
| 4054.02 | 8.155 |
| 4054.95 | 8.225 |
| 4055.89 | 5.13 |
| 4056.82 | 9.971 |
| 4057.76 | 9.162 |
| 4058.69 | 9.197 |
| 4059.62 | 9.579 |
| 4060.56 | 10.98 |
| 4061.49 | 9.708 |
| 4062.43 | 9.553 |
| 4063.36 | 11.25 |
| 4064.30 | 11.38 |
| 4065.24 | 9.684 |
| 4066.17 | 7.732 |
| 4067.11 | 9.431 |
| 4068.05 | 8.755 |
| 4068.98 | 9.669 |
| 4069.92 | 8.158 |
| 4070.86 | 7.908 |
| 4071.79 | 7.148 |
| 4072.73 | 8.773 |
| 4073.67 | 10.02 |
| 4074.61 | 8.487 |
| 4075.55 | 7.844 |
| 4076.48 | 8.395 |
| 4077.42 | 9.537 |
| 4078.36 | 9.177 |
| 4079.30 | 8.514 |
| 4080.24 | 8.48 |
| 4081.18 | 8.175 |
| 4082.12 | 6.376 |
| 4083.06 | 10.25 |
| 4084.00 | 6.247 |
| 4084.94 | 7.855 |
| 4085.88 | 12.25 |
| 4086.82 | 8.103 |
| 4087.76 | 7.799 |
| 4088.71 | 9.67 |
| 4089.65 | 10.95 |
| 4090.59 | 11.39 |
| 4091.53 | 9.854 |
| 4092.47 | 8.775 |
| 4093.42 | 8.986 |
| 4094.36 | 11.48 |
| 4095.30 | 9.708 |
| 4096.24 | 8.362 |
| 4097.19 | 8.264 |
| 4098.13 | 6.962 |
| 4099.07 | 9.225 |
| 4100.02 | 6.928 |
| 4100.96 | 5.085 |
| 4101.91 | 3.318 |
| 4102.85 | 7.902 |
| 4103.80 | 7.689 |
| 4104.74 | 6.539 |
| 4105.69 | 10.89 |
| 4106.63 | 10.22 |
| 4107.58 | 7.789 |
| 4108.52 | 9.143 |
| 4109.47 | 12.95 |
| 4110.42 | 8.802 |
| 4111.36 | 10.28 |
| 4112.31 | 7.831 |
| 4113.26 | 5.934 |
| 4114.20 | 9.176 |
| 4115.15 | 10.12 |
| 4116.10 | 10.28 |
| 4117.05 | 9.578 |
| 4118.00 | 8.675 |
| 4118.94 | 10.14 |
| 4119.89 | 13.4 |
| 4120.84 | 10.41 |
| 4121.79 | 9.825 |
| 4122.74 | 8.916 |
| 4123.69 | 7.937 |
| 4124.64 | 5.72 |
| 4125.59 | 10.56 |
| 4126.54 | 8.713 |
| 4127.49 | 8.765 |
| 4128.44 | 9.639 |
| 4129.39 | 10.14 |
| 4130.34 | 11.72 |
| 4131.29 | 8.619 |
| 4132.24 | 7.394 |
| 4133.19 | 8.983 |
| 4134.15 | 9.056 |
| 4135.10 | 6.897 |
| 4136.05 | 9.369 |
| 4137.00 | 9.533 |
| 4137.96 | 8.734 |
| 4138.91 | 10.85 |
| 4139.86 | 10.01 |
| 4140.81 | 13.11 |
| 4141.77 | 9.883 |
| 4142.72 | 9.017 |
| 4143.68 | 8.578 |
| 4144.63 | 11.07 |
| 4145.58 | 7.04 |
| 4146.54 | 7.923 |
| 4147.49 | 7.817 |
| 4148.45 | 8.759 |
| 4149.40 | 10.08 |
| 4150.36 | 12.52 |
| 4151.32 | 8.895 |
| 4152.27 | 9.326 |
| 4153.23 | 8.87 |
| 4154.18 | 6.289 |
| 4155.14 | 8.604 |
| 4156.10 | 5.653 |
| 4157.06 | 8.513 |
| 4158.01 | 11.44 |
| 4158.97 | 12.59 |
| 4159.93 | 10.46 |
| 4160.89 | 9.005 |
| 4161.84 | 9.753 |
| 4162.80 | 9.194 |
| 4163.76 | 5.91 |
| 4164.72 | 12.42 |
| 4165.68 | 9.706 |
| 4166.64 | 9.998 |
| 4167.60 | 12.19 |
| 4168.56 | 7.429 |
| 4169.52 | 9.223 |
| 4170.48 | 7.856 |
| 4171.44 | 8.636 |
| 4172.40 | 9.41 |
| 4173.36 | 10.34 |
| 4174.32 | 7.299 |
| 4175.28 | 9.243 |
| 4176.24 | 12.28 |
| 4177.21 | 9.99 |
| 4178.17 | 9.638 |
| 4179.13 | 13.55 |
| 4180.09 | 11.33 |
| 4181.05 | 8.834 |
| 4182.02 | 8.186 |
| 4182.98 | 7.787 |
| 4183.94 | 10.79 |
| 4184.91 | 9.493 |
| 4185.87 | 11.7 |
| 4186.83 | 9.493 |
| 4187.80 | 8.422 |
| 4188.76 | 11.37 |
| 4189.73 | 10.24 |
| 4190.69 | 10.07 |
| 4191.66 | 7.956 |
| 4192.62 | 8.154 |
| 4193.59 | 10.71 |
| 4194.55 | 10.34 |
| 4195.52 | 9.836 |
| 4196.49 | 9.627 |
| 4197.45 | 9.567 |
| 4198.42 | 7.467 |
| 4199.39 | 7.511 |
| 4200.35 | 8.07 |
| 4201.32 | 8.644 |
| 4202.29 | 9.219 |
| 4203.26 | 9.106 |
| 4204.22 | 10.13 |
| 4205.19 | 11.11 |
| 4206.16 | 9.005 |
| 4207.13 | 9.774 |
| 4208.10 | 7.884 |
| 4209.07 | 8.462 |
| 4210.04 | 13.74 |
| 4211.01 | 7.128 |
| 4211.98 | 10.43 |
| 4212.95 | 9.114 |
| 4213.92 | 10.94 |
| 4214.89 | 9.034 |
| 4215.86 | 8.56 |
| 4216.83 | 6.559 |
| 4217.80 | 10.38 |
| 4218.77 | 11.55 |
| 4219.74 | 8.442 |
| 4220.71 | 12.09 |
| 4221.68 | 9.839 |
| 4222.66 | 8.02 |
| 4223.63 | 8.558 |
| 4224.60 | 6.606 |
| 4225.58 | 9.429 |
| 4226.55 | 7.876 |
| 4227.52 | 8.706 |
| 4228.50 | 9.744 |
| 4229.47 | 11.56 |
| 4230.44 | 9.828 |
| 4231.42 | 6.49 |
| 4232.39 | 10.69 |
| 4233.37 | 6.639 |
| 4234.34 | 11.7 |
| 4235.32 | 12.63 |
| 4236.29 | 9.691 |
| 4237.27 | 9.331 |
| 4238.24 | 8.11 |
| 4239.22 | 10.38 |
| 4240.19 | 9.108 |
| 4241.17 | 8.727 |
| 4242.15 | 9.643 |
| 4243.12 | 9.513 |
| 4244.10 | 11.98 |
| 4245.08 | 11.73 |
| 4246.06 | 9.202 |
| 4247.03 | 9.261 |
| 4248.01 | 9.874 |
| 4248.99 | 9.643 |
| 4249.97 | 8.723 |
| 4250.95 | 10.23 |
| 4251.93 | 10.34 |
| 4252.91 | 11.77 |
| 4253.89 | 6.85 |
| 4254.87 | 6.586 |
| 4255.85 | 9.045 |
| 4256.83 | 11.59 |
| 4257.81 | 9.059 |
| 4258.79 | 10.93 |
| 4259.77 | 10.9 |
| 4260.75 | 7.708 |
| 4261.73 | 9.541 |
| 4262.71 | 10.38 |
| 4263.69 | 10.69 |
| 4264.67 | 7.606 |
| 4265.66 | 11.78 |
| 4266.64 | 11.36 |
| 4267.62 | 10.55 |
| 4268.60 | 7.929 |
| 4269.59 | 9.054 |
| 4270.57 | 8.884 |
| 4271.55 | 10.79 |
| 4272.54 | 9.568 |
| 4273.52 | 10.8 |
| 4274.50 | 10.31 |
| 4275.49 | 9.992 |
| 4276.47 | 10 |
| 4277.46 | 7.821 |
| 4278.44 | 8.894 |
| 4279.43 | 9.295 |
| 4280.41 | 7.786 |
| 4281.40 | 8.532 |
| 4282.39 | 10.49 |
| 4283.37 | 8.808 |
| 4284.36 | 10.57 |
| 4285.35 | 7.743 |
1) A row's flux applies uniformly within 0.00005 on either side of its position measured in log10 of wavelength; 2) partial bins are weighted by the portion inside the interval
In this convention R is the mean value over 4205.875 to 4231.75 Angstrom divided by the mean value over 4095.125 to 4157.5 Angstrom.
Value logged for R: 1.04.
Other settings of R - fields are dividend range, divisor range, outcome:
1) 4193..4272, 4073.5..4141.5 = 1.06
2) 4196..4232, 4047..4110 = 1.04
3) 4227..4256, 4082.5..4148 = 1.06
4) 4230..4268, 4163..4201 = 1.02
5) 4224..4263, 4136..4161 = 1.01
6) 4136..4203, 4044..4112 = 1.07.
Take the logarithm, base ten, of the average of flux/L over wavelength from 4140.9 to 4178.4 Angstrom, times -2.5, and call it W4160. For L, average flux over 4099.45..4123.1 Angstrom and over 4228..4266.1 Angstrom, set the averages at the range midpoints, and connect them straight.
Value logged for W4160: -0.02 mag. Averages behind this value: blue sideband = 8.87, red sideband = 9.72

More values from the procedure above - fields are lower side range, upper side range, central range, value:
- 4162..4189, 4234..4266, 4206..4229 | 0.06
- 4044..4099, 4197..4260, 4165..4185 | -0.05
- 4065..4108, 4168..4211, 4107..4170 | -0.04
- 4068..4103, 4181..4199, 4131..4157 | 0.01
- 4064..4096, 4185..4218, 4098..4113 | 0.11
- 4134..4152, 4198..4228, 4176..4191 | -0.10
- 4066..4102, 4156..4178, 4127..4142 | -0.04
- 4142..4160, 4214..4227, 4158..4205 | -0.06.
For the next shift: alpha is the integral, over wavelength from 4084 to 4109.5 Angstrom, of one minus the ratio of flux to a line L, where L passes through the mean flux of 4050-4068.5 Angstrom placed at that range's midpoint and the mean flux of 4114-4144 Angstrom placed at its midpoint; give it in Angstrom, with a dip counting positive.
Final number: 2.0 Angstrom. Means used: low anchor 9.39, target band 8.7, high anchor 9.5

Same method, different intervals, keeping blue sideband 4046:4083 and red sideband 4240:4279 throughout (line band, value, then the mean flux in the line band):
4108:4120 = -0.56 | 9.6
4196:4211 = 0.45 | 9.22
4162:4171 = 0.03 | 9.33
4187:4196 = -0.20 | 9.67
